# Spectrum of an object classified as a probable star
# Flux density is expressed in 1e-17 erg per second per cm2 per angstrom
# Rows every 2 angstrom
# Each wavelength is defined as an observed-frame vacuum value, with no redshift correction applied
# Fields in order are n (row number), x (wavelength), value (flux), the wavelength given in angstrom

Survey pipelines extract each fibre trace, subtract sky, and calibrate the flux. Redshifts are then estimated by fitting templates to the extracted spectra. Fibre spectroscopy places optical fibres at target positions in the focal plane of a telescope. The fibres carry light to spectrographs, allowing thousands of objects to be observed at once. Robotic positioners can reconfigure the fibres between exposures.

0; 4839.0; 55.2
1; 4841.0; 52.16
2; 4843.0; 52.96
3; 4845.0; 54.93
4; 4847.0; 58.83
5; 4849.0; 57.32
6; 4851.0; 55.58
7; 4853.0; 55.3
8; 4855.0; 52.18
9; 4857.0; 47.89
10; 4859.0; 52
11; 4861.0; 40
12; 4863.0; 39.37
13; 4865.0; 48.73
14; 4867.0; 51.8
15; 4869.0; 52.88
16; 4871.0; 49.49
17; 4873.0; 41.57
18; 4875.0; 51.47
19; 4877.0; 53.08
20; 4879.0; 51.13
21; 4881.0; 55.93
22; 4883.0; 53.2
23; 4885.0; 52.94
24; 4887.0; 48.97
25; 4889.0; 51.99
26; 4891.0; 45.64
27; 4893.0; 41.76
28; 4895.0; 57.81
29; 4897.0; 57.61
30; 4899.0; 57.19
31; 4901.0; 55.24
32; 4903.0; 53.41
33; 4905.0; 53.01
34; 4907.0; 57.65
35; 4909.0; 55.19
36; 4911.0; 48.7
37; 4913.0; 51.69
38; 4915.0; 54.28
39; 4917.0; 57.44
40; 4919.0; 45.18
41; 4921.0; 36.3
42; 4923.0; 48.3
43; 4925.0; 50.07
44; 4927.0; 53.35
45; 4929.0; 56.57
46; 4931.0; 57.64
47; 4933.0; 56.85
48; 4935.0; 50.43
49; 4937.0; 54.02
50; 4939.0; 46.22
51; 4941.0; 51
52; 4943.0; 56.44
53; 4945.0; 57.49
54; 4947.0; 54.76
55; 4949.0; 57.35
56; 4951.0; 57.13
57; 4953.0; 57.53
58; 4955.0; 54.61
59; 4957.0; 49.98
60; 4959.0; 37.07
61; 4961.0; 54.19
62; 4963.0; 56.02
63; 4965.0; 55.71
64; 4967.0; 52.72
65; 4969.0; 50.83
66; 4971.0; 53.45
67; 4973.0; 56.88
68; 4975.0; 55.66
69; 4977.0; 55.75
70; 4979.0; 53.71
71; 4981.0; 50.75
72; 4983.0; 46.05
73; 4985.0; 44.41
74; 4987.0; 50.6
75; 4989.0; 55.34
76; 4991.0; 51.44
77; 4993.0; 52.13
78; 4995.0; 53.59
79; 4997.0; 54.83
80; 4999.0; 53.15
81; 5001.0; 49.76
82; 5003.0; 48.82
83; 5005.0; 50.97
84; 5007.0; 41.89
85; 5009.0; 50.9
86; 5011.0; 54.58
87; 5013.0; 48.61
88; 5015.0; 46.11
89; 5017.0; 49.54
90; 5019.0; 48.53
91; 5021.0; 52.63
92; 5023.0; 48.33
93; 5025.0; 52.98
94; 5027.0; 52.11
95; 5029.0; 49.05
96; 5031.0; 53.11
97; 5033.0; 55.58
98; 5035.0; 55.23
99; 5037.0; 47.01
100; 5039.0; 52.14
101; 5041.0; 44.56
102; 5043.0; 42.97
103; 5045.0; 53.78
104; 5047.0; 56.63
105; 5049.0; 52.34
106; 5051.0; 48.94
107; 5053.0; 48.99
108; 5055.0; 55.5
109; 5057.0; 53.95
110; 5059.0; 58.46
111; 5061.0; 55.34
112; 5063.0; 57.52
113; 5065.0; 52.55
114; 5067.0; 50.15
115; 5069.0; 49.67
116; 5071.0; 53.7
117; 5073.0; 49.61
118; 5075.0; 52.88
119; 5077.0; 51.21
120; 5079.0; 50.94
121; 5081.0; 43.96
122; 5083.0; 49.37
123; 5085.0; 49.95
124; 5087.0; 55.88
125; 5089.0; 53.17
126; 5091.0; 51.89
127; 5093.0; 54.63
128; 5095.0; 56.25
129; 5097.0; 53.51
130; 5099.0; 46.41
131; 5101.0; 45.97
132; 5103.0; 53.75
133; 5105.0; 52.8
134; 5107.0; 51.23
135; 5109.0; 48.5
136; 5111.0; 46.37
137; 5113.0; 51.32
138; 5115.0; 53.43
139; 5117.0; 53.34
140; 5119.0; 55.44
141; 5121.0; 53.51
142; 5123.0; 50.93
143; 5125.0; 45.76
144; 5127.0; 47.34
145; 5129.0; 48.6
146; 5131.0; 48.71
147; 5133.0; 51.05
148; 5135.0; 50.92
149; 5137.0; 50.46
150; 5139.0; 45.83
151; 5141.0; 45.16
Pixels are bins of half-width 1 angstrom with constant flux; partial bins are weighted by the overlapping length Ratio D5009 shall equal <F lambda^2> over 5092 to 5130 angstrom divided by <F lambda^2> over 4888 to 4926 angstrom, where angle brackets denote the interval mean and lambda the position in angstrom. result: 1.1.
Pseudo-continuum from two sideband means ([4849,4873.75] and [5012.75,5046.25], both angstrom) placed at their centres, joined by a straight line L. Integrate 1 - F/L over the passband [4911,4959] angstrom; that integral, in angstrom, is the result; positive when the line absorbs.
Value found -2.6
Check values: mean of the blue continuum 49.3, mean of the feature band 52.4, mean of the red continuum 50.2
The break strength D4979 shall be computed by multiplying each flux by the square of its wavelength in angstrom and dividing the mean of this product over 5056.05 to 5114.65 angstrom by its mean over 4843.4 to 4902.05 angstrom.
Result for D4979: 1.1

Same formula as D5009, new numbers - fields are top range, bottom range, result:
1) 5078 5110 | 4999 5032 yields 1.06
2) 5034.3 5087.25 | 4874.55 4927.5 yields 1.06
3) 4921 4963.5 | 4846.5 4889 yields 1.07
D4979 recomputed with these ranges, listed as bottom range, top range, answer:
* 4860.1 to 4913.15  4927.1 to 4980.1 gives 1.08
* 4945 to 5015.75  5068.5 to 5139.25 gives 1.03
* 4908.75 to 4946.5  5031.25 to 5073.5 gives 1.06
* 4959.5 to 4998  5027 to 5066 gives 1.02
